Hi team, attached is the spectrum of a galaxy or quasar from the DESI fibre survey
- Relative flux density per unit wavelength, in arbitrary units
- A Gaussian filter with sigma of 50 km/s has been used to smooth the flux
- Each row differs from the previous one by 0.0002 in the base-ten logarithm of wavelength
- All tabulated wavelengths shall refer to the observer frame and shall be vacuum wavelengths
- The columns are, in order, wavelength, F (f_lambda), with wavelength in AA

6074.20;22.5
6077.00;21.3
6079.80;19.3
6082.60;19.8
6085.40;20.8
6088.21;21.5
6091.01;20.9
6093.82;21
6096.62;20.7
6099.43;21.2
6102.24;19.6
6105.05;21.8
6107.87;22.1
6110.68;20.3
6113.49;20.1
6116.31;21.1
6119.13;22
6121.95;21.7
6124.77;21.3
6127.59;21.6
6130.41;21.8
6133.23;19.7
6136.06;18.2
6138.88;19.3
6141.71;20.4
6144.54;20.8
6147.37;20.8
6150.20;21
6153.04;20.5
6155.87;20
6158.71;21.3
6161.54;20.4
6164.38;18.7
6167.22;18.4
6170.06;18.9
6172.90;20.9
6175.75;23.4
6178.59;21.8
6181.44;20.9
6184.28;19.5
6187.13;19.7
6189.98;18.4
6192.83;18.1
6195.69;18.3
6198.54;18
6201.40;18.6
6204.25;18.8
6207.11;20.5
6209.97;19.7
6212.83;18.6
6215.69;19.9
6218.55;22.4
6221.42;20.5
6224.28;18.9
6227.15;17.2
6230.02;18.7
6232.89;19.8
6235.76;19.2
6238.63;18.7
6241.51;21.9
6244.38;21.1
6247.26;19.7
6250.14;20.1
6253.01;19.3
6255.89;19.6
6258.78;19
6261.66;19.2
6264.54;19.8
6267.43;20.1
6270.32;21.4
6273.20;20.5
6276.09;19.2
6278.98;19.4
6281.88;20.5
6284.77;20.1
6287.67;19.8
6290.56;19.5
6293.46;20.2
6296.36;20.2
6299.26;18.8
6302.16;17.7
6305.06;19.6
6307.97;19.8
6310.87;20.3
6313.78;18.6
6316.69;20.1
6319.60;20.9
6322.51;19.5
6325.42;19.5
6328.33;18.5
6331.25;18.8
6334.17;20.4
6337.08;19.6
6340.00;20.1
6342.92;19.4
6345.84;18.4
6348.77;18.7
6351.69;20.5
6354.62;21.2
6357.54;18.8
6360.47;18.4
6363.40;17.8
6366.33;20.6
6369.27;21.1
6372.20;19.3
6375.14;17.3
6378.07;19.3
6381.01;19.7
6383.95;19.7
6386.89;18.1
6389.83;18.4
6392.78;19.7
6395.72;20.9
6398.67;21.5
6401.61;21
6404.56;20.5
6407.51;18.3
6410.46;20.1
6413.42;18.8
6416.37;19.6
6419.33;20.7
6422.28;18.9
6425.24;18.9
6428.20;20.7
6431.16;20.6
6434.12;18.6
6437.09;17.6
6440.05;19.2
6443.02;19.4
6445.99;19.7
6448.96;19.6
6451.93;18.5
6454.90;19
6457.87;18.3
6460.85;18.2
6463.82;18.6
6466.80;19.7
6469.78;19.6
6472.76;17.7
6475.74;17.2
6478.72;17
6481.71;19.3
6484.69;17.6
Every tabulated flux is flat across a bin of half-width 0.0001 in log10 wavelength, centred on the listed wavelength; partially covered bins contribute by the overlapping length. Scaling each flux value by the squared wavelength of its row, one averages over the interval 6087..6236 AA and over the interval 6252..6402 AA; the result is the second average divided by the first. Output 1.0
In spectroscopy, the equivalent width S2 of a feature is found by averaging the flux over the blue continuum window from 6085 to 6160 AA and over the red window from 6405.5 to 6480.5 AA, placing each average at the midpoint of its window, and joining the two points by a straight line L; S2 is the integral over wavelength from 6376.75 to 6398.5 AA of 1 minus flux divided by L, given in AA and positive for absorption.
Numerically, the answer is -0.26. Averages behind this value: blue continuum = 20.8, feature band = 19.5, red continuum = 19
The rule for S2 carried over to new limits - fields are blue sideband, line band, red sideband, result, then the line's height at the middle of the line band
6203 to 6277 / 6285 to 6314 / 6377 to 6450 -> 0.3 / 19.7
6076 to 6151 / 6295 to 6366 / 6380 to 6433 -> 2.2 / 20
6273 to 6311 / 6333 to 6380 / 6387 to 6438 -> 0.5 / 19.7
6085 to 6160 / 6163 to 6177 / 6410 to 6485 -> 0.3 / 20.5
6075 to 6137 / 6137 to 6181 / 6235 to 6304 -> 0.2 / 20.5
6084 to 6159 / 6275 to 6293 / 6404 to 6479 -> 0.1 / 19.9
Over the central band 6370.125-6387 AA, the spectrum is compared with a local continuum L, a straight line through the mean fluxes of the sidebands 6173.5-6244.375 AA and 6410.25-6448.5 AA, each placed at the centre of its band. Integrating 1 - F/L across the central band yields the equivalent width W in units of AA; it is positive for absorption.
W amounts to 0.4 AA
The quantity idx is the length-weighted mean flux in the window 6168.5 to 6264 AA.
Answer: 19.7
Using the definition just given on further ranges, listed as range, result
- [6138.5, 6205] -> 19.9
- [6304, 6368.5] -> 19.5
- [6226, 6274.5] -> 19.7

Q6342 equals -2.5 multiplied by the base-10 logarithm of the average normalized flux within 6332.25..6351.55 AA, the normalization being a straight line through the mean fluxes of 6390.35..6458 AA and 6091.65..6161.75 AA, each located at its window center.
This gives 0.023 mag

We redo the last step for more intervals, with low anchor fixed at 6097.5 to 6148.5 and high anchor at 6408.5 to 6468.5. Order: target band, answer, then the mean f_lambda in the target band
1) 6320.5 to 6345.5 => 0.02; 19.5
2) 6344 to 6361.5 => 0.02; 19.4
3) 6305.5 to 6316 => 0.01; 19.6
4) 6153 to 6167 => 0.03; 20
